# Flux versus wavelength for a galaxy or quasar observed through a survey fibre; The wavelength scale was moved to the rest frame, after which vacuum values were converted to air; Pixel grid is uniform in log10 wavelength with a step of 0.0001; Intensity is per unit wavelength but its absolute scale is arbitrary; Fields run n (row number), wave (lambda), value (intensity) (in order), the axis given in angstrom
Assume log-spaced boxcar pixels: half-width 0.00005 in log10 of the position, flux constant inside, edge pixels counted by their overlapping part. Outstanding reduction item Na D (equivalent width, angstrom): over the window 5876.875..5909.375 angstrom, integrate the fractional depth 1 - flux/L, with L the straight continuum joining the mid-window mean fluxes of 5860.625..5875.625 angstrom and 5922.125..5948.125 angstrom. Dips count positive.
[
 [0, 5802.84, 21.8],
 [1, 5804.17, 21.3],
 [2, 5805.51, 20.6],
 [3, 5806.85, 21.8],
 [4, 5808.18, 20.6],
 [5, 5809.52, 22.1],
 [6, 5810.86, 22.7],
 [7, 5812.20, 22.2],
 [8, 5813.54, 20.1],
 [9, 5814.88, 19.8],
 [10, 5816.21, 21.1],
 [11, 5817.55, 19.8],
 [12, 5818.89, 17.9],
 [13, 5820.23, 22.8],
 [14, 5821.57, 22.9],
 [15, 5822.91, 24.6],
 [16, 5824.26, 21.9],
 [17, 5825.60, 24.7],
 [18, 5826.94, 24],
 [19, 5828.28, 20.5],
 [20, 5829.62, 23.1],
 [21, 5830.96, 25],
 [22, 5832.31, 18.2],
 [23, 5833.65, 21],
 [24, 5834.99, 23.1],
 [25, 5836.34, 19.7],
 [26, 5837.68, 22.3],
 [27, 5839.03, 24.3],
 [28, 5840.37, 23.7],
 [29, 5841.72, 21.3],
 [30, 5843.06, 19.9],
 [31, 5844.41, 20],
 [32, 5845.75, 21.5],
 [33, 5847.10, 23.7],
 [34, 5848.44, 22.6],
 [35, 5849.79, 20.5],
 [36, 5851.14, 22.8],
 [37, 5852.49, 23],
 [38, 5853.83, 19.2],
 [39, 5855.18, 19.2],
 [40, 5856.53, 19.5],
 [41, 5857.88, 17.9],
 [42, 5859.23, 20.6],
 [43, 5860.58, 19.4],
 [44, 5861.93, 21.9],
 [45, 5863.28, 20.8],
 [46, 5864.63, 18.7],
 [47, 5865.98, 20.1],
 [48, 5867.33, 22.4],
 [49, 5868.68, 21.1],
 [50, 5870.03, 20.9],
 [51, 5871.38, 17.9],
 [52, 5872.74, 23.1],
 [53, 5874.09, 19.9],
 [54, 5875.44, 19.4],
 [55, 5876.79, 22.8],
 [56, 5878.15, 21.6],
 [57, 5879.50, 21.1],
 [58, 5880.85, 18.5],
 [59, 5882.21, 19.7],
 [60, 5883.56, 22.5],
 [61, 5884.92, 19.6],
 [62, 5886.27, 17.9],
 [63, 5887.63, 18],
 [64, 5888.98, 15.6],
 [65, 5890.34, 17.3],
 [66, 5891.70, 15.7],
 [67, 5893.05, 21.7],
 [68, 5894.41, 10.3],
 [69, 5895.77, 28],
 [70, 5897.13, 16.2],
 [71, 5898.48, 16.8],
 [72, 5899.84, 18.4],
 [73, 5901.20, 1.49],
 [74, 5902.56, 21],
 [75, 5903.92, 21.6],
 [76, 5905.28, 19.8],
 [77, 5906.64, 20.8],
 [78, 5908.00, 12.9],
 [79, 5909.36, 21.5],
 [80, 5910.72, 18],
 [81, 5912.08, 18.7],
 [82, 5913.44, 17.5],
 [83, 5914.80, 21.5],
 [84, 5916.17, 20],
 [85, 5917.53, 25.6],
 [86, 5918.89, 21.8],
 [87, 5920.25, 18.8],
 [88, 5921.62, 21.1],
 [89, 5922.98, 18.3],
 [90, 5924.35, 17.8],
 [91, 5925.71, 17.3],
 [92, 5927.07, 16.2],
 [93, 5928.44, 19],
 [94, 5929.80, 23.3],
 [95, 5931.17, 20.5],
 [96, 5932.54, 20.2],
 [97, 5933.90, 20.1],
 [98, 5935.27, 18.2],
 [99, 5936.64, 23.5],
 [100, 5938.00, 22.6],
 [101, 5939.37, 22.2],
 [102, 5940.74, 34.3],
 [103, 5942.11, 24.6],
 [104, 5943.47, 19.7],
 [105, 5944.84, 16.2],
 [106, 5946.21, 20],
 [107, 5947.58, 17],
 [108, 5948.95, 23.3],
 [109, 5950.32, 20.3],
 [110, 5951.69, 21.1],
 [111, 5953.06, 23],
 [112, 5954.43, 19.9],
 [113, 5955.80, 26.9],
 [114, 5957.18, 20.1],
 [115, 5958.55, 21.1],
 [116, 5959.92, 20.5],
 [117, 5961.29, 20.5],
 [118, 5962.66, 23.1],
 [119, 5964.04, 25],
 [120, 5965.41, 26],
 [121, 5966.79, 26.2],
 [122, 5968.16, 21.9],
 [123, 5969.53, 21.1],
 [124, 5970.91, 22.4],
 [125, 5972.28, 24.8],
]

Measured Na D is 3.6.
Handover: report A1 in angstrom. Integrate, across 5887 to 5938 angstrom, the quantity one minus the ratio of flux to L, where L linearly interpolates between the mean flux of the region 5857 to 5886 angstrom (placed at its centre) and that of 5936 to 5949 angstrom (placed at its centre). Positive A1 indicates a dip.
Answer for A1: 6.40 angstrom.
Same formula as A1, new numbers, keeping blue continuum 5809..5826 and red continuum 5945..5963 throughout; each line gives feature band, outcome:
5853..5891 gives 2.8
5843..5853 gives -0.1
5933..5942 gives -1.0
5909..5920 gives 0.4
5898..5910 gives 2.4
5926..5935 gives 0.6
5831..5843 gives -0.1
